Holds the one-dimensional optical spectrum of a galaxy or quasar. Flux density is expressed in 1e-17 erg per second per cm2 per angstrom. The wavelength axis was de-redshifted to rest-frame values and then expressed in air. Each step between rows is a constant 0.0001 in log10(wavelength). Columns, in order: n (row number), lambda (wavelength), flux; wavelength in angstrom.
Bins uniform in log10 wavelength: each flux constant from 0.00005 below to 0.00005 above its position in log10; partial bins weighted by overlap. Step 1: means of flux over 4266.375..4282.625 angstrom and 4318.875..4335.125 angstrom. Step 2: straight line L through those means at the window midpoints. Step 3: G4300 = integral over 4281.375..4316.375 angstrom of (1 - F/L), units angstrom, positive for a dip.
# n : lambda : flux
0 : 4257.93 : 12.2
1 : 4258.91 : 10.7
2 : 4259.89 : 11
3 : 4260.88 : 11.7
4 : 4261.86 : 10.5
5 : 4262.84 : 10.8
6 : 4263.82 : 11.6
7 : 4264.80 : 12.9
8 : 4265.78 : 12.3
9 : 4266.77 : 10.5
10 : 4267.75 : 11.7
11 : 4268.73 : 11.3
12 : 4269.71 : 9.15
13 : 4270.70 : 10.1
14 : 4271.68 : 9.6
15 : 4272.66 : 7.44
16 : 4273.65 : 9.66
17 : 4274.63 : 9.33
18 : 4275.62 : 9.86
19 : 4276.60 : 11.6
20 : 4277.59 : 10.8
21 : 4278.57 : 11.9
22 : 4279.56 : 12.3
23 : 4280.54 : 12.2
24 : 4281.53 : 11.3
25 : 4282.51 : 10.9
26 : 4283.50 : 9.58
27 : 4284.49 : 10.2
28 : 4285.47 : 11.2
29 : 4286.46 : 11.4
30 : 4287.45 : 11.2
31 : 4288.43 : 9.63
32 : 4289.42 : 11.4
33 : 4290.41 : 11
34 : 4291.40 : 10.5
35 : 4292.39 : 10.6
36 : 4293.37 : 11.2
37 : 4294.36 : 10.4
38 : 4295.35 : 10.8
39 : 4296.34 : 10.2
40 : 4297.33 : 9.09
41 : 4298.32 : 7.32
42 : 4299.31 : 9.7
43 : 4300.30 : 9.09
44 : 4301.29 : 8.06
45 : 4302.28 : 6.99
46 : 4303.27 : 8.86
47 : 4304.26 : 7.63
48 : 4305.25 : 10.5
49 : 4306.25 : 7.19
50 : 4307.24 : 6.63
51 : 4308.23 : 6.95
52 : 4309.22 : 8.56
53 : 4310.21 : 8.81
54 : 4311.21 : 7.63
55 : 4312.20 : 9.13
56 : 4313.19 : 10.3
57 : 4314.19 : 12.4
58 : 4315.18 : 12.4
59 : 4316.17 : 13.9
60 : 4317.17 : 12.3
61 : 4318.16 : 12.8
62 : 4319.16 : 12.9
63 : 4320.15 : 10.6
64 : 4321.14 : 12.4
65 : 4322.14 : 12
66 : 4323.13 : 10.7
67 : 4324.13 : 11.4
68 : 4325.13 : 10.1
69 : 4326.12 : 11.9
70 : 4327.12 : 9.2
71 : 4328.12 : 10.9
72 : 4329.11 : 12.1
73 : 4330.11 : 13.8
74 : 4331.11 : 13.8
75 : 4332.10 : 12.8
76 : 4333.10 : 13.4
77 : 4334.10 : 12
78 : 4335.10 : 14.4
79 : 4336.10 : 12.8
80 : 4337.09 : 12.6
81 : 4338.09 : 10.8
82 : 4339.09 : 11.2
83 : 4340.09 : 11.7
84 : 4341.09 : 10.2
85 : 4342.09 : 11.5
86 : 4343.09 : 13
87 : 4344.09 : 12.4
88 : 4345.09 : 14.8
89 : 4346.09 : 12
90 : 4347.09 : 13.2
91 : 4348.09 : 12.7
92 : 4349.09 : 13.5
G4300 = 4.5 angstrom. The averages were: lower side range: 10.6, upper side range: 11.9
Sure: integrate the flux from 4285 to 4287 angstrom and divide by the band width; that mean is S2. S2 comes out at 11.3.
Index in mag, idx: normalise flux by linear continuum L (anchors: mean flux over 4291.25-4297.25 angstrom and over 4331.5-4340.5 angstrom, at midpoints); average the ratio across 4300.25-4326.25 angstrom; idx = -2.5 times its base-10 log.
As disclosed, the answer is 0.14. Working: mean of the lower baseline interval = 10.5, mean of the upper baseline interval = 12.4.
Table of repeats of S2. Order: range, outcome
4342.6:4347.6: 13.1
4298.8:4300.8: 9.38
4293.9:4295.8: 10.6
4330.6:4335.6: 13.3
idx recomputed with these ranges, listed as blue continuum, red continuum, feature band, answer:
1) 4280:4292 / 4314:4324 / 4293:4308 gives 0.278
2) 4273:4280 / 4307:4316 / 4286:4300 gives -0.020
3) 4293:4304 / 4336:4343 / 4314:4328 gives -0.125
